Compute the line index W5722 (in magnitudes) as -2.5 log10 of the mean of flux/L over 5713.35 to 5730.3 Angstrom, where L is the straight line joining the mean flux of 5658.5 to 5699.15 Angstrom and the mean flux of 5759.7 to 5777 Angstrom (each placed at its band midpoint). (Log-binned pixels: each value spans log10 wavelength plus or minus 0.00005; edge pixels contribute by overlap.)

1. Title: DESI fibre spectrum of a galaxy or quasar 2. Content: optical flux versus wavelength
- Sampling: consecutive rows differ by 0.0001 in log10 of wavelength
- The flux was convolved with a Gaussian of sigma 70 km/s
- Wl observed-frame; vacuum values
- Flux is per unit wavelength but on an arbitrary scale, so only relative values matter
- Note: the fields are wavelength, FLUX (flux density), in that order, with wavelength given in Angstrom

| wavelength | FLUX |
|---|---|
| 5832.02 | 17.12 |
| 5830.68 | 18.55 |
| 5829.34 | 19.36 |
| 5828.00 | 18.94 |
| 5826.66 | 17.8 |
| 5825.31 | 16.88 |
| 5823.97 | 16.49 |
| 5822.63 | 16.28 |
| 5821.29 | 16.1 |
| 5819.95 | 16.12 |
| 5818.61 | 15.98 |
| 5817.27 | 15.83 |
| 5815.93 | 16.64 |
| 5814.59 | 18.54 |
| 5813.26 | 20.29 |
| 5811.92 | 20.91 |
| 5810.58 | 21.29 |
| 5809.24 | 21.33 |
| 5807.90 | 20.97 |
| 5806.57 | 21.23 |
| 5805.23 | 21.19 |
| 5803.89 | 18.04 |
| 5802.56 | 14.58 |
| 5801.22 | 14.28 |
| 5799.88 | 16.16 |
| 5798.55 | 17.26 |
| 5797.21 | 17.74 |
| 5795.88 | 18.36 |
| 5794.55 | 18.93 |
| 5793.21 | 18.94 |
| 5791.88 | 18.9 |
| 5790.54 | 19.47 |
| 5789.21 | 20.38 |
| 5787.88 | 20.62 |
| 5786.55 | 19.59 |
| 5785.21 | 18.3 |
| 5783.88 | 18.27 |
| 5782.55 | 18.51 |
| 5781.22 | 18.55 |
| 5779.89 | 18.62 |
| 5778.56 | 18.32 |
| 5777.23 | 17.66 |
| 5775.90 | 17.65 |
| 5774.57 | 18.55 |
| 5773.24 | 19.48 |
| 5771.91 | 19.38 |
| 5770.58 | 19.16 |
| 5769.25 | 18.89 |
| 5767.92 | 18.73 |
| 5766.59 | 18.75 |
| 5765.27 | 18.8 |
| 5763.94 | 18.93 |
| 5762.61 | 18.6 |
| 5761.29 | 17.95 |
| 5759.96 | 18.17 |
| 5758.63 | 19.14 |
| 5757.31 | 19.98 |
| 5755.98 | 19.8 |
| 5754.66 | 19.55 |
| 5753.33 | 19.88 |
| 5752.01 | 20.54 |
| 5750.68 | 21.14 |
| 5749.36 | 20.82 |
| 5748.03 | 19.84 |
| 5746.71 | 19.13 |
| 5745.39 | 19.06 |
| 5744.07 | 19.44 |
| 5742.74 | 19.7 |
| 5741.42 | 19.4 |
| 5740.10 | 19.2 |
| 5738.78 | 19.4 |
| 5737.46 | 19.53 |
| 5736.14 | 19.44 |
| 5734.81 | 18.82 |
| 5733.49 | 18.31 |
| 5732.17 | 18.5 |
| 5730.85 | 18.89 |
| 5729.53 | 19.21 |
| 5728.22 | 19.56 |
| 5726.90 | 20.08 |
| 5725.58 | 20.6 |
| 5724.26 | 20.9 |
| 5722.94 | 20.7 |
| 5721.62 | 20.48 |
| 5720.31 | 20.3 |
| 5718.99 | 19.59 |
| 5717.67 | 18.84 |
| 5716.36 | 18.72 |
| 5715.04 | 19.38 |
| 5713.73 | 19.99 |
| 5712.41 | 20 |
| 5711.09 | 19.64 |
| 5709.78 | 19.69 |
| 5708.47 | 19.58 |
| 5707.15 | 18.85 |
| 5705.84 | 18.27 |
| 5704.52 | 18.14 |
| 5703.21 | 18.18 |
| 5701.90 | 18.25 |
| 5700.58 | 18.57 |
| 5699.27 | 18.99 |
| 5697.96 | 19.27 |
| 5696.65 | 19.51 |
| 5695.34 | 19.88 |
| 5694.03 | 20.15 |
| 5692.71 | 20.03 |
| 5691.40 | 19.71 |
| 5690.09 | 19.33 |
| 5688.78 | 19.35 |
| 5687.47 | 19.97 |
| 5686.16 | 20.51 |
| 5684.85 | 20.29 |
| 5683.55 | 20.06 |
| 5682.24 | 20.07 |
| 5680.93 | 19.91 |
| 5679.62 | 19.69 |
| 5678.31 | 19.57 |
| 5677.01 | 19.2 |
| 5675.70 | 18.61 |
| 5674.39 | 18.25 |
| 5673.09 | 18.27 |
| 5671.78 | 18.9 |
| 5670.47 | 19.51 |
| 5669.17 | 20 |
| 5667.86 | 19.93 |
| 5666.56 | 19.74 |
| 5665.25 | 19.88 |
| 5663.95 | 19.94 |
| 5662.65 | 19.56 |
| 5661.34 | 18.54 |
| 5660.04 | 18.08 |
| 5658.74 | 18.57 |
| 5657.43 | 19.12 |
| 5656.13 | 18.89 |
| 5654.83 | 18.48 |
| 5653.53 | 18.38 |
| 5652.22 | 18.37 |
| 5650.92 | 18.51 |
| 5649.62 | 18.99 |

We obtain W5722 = -0.04 mag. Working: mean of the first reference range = 19.5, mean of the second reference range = 18.7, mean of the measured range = 19.9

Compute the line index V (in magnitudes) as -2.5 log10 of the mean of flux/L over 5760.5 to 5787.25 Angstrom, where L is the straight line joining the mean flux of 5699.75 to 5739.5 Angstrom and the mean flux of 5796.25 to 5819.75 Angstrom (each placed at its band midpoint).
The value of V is 0.00 mag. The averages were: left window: 19.3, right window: 18.3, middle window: 18.6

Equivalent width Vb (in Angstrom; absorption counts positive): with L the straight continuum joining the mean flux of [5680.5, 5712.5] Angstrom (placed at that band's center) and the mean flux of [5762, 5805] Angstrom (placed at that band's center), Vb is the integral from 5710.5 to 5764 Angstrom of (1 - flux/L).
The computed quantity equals -1.7 Angstrom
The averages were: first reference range 19.4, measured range 19.5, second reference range 18.4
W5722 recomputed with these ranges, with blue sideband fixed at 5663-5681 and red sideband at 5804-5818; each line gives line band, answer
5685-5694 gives -0.023 mag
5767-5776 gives 0.042 mag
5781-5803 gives 0.085 mag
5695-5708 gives 0.038 mag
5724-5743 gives 0.007 mag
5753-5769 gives 0.034 mag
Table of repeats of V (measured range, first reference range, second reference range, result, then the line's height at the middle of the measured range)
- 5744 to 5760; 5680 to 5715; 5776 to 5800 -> -0.05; 19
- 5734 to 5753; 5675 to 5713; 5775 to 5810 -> -0.04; 19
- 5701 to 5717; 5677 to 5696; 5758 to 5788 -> 0.03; 19.6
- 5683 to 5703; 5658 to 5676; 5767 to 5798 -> -0.03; 19.1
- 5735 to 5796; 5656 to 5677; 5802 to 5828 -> -0.04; 18.6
